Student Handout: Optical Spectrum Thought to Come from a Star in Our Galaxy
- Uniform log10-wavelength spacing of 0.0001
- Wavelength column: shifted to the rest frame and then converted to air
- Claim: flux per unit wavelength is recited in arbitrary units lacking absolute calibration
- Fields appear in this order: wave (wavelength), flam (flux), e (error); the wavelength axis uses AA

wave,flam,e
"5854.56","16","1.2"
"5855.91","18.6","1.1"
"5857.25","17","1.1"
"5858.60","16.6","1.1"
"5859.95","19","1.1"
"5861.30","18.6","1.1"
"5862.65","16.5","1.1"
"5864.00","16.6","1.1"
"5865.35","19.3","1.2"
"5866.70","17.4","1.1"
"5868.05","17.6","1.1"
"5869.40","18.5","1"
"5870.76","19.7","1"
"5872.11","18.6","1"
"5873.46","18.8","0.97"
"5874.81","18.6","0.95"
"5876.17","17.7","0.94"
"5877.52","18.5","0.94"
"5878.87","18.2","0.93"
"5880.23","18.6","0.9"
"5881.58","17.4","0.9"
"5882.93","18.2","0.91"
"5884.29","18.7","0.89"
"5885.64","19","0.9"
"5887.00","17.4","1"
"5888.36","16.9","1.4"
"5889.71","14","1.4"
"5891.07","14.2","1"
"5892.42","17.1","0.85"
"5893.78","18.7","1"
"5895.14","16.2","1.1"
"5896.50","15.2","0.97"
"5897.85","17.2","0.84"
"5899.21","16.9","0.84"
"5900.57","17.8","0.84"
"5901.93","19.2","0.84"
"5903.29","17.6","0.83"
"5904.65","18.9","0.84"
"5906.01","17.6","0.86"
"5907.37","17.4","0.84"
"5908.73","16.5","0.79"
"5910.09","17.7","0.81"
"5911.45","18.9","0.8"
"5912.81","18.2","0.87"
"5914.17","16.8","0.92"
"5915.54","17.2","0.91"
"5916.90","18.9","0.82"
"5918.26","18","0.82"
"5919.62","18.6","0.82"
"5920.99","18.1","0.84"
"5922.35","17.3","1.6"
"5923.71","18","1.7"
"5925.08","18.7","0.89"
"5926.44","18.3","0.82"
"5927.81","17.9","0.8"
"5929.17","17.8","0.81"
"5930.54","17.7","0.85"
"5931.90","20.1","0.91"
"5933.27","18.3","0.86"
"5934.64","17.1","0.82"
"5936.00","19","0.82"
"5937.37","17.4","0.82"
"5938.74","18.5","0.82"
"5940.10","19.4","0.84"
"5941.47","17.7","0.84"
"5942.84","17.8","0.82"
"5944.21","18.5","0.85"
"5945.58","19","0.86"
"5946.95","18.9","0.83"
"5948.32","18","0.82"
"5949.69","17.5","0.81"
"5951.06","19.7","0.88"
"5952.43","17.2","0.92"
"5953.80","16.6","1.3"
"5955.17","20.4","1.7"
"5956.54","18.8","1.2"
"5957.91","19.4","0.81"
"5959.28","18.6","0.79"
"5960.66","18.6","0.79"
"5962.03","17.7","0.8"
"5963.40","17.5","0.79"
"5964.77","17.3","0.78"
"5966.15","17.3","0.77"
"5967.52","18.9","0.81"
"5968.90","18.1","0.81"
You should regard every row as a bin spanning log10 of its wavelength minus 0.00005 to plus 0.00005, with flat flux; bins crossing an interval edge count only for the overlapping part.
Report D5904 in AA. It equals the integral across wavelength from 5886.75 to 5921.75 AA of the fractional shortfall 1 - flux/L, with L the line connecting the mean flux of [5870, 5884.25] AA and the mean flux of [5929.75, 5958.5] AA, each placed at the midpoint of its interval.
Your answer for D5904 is 2.0 AA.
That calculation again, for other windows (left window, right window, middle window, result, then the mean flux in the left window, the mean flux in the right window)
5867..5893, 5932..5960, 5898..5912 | 0.2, 17.8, 18.4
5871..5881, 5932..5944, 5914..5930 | 0.3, 18.5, 18.3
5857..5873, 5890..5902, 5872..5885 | -0.7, 18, 16.7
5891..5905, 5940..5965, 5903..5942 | -0.7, 17.3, 18.3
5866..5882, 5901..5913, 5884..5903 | 1.2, 18.3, 18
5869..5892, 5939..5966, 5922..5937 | 0.0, 17.8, 18.3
